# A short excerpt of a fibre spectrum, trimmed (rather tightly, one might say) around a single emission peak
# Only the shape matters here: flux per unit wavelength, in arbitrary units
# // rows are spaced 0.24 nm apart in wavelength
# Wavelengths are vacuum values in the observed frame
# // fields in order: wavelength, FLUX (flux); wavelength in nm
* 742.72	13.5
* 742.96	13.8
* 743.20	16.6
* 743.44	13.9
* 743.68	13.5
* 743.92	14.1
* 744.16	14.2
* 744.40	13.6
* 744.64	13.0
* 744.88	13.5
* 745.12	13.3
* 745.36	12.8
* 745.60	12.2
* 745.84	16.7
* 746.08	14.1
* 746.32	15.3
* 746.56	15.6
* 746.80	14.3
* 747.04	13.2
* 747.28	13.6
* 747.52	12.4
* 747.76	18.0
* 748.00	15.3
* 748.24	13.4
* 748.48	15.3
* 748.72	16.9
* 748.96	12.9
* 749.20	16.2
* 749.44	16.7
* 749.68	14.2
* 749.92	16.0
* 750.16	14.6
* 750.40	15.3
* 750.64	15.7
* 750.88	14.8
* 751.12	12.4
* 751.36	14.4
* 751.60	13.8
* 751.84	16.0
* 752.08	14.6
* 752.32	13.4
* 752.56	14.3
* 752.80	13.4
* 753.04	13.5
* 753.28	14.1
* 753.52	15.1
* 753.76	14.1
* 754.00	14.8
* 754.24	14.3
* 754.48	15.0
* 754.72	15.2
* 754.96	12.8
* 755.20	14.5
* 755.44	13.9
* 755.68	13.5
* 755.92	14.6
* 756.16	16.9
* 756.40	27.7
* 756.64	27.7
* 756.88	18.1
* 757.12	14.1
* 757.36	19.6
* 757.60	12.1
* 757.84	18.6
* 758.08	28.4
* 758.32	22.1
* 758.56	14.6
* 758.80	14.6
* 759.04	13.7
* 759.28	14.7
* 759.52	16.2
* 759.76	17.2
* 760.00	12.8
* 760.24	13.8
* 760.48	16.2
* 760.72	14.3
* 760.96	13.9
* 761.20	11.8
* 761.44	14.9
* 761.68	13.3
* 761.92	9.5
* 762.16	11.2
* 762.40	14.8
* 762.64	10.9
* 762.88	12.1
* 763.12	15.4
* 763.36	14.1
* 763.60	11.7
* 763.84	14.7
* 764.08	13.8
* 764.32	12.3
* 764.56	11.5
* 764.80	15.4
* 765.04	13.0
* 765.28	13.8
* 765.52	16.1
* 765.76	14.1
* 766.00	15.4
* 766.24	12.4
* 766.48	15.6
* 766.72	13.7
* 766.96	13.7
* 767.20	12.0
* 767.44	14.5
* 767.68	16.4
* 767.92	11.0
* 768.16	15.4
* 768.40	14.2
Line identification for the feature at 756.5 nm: [S II]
